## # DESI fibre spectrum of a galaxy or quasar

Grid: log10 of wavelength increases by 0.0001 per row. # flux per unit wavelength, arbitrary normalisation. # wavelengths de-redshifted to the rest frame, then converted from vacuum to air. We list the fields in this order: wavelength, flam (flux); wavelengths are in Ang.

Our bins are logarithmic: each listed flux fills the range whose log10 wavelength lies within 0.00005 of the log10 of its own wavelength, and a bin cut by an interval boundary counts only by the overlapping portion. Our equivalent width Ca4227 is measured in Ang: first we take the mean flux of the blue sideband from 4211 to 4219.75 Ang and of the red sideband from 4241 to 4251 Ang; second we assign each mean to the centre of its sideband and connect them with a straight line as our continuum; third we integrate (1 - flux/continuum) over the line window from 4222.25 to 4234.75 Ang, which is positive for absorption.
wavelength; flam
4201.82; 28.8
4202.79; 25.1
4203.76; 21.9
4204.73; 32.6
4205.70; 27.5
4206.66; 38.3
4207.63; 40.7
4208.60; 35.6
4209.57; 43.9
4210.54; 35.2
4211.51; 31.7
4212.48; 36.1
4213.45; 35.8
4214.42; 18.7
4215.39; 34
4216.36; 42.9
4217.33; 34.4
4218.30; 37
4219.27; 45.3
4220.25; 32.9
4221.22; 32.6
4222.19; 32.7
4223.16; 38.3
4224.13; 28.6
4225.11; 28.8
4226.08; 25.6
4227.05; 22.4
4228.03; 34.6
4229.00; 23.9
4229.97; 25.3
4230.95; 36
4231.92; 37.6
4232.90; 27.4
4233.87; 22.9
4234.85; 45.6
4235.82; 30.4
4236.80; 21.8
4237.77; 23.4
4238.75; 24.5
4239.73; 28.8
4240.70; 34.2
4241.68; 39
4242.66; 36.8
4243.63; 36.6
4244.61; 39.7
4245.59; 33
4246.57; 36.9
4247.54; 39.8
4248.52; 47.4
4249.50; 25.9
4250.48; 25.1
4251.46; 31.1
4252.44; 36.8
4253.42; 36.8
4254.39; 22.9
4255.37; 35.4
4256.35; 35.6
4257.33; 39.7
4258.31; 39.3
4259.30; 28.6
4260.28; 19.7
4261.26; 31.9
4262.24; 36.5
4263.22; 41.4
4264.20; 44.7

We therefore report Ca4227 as 2.0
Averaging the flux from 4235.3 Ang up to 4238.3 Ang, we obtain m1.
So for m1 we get 25.5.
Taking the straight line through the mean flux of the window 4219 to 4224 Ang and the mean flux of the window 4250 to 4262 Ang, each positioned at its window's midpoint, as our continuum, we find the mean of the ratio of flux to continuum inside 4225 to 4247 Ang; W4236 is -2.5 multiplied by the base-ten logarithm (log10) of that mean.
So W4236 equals 0.094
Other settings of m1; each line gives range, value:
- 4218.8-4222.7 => 35.8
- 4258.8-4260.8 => 24.2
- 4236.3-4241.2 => 26.5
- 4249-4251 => 25.6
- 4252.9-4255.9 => 31.9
